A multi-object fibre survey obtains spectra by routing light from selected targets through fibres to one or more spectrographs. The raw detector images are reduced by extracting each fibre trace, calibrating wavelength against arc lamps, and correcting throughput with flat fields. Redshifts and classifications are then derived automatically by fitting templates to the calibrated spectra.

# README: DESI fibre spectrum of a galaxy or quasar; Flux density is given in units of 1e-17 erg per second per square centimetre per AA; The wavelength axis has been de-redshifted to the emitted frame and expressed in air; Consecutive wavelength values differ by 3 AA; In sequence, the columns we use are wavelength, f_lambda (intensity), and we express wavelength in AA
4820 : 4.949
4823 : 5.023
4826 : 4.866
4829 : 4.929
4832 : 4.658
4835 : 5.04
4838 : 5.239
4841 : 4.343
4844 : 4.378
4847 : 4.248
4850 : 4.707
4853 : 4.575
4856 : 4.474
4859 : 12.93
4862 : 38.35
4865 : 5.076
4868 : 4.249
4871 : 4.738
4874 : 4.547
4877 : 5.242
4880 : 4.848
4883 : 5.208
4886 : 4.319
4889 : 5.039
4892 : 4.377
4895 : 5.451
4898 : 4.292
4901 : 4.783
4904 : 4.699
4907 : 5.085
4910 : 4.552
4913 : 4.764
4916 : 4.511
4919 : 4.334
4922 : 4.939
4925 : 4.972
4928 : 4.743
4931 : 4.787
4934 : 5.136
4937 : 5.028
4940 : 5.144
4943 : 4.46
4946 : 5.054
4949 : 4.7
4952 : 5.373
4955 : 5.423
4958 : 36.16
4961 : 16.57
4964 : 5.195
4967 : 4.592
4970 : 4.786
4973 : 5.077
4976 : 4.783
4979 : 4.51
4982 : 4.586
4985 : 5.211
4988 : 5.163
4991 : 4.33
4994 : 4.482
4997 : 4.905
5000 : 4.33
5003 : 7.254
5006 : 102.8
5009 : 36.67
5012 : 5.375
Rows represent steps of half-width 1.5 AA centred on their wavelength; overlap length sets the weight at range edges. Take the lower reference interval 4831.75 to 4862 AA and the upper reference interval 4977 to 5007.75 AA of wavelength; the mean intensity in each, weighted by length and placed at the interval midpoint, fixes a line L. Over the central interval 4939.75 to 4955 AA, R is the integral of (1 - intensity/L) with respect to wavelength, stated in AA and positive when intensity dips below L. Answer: 9.1 AA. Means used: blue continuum 7.12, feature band 4.98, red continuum 14.8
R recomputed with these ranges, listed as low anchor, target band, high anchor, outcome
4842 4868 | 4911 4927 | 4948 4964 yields 9.6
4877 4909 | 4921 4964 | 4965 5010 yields 7.4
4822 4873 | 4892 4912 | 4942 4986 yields 7.2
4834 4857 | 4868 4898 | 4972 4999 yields -0.9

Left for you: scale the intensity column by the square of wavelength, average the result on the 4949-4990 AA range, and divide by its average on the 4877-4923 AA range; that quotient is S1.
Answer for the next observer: 1.74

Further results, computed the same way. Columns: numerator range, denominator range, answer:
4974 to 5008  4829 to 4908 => 2.35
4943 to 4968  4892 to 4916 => 2.18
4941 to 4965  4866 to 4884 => 2.23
